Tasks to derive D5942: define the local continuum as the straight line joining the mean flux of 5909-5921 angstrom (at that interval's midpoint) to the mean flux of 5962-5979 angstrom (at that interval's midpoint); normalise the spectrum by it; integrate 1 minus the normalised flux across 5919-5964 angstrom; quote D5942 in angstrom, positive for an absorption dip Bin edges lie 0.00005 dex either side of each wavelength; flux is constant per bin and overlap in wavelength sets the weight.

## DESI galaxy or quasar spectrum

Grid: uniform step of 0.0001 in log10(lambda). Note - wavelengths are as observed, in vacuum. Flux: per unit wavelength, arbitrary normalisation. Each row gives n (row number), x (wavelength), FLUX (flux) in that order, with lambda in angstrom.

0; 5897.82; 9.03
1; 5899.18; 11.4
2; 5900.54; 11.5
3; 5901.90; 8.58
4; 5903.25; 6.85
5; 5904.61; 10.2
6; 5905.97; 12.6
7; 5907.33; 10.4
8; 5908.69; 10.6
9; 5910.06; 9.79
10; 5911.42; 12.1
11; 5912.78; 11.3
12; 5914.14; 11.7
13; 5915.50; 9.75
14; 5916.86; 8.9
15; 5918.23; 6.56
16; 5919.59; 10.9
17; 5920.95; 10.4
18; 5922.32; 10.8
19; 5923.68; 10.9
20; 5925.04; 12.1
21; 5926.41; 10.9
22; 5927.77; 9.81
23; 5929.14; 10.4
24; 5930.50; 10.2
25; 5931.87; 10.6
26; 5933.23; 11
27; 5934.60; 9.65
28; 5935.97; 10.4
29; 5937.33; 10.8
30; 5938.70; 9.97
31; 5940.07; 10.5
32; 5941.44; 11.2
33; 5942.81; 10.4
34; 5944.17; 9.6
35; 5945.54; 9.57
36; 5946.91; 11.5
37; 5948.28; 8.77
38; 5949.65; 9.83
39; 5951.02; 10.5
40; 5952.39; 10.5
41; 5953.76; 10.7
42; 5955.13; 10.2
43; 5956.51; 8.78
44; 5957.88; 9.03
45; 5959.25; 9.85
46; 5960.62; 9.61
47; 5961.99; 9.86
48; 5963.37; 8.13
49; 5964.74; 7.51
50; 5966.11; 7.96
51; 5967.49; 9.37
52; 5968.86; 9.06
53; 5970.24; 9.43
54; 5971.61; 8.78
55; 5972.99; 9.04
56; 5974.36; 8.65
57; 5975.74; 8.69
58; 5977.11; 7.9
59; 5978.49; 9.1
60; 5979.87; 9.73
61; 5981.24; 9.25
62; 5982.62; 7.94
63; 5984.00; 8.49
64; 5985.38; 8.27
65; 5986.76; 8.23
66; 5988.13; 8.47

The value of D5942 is -3.7 angstrom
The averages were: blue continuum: 10.2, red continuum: 8.68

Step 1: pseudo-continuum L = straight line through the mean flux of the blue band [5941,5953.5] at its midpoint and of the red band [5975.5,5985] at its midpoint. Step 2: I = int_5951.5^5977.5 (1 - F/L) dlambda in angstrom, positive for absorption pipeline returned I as 0.83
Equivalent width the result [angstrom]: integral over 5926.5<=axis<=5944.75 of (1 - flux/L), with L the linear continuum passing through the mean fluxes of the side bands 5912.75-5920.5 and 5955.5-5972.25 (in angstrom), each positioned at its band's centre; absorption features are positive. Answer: -1.81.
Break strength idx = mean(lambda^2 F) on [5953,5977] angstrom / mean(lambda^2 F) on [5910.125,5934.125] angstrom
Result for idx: 0.9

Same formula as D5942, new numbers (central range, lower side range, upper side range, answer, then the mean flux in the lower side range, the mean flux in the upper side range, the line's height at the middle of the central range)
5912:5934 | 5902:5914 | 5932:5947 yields 0.0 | 10.4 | 10.4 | 10.4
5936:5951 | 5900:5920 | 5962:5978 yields -1.5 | 10.1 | 8.65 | 9.29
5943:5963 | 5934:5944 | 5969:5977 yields -0.2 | 10.4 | 8.86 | 9.76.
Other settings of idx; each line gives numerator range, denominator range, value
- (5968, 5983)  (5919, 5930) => 0.84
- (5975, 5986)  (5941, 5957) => 0.87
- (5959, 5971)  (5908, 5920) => 0.90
